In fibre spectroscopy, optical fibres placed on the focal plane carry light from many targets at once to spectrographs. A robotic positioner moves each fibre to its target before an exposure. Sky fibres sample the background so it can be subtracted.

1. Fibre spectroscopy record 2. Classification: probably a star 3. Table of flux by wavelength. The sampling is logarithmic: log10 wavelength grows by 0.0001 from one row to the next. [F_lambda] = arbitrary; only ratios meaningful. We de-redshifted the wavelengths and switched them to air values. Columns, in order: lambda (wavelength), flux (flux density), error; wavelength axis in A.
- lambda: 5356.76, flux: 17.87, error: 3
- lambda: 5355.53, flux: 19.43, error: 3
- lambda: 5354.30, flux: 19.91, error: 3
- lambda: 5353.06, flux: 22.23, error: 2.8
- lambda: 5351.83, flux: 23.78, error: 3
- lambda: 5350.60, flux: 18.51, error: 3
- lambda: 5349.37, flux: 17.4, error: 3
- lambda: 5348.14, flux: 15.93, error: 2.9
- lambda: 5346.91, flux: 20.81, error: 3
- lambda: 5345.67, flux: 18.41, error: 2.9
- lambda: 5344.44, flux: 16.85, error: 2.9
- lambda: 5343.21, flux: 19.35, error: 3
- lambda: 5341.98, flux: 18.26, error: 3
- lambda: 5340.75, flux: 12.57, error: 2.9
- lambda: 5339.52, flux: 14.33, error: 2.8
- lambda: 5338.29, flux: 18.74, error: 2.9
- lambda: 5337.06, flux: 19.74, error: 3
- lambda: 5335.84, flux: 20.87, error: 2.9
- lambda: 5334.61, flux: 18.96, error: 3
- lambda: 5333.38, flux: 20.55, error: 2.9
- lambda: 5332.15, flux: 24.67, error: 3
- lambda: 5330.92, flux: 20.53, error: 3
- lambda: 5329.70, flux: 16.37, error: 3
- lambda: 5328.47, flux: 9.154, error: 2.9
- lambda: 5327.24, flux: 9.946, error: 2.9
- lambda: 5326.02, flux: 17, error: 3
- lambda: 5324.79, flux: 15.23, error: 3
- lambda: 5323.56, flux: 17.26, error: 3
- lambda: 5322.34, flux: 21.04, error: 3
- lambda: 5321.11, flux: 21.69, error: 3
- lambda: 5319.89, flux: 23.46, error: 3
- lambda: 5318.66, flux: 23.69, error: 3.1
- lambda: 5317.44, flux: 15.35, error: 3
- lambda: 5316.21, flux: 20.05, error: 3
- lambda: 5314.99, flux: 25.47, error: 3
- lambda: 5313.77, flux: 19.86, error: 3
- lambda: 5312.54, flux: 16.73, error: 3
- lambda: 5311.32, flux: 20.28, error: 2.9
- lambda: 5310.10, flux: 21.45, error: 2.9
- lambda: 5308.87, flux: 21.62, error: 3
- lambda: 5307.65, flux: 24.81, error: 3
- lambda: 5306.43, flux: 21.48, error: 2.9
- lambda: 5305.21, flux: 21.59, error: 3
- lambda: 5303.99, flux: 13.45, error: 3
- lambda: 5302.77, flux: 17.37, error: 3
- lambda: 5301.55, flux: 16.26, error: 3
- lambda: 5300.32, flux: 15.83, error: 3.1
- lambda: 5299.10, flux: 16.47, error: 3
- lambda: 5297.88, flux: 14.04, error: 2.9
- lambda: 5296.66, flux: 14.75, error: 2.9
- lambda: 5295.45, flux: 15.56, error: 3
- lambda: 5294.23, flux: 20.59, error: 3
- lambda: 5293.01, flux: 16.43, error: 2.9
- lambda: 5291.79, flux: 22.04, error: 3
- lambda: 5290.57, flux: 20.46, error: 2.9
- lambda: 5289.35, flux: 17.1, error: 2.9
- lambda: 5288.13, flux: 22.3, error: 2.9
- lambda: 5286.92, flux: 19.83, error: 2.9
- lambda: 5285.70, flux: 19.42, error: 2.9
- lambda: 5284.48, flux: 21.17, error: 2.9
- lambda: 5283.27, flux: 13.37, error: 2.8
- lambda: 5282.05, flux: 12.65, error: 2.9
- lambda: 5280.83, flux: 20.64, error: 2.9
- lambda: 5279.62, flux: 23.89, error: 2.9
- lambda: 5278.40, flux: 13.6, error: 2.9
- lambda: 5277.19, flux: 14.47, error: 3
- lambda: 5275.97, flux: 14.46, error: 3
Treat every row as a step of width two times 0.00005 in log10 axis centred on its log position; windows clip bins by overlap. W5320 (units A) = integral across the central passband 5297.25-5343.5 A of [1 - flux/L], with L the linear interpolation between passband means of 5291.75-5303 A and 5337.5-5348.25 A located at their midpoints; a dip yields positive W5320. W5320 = -4.25 A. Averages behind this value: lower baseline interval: 16.7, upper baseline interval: 17.3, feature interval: 18.6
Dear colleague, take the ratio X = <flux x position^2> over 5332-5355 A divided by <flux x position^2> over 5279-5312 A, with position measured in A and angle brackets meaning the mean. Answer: 1.03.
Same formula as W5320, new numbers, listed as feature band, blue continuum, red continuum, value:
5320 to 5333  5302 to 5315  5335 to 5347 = 0.9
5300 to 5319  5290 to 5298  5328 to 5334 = -1.6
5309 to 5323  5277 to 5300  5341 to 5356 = -1.8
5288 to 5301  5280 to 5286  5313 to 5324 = 0.7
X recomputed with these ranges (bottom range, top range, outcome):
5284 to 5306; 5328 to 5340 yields 1.04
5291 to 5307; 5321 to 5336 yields 1.03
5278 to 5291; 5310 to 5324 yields 1.12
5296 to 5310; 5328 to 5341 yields 1.01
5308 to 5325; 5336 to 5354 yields 0.91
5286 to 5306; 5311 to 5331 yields 1.04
